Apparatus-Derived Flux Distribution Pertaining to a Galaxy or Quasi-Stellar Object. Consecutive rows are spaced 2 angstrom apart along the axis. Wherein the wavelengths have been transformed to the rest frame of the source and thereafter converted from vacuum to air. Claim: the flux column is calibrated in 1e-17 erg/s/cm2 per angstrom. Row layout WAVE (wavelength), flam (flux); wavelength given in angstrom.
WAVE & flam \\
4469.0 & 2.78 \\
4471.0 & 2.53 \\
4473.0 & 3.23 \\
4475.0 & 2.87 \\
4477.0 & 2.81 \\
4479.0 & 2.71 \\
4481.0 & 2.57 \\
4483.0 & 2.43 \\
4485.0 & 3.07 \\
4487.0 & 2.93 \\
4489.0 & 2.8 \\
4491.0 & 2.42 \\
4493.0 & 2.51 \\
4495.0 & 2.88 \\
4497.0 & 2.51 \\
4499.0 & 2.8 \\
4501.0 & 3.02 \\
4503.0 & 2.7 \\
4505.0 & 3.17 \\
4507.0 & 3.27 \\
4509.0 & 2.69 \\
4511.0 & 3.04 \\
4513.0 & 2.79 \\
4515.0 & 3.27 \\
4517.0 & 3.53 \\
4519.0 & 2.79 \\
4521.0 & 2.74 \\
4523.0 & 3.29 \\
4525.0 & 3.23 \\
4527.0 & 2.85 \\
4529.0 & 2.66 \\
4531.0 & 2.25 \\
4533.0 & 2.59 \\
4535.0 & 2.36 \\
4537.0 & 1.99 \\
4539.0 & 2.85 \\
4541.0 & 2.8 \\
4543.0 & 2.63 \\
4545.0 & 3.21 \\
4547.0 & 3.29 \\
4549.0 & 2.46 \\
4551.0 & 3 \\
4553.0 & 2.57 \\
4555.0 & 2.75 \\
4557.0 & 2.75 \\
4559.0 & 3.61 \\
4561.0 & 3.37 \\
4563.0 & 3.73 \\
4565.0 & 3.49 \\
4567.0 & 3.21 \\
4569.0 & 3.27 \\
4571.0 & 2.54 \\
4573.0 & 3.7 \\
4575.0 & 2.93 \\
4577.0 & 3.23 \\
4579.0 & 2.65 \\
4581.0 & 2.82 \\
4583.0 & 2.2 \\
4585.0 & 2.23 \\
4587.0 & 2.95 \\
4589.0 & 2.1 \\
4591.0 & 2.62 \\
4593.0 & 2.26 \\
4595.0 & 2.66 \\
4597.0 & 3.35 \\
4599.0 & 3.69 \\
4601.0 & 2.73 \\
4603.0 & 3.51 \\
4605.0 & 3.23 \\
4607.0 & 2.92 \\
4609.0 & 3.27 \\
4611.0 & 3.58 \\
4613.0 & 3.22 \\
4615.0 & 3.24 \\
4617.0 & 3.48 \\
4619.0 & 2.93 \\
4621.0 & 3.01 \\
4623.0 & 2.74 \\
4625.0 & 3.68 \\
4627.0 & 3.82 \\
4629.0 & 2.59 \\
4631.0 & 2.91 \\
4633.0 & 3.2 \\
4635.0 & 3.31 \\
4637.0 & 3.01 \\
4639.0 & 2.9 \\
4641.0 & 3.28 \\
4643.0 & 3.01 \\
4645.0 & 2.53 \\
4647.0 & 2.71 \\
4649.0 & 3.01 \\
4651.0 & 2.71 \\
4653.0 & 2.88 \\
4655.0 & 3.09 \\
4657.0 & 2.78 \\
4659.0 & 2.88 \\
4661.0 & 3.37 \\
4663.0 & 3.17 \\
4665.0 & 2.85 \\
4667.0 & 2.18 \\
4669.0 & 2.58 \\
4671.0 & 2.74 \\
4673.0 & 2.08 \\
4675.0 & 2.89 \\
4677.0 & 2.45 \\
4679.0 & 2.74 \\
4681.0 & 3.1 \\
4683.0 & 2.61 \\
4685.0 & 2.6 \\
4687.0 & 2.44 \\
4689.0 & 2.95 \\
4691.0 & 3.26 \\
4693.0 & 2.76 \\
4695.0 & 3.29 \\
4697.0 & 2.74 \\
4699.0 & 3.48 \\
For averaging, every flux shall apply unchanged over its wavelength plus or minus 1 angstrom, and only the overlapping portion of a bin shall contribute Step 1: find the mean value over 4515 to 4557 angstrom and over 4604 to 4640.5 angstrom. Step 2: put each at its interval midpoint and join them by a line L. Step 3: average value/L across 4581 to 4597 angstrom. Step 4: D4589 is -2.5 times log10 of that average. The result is 0.20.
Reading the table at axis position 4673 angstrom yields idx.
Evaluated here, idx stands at 2.08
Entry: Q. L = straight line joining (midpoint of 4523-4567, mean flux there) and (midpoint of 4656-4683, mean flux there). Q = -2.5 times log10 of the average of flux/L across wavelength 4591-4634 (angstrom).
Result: -0.116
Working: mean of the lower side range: 2.9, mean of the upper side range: 2.75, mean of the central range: 3.13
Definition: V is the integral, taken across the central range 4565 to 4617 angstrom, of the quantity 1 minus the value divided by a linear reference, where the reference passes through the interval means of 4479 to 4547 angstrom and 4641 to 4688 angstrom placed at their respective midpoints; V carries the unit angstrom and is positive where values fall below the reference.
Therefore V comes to -3.6 angstrom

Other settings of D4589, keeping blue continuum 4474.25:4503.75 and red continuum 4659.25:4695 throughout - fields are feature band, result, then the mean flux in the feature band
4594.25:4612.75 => -0.170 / 3.22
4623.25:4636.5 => -0.165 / 3.21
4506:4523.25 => -0.111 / 3.03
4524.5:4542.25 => 0.057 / 2.6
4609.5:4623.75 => -0.155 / 3.18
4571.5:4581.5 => -0.113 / 3.05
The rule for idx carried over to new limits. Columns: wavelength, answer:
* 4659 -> 2.88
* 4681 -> 3.1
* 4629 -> 2.59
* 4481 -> 2.57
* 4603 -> 3.51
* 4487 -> 2.93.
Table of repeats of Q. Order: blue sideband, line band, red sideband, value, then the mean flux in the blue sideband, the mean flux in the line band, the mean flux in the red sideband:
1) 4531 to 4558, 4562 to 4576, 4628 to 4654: -0.186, 2.69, 3.27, 2.93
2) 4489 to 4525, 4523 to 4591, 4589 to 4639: 0.052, 2.91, 2.86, 3.1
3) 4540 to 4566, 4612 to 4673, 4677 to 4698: -0.027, 3.05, 2.98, 2.83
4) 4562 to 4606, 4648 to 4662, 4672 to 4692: -0.068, 2.96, 2.96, 2.71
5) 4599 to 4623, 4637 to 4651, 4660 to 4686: 0.016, 3.19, 2.9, 2.72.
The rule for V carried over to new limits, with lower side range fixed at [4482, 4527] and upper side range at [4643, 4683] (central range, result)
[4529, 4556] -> 1.9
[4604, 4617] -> -2.0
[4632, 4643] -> -1.3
